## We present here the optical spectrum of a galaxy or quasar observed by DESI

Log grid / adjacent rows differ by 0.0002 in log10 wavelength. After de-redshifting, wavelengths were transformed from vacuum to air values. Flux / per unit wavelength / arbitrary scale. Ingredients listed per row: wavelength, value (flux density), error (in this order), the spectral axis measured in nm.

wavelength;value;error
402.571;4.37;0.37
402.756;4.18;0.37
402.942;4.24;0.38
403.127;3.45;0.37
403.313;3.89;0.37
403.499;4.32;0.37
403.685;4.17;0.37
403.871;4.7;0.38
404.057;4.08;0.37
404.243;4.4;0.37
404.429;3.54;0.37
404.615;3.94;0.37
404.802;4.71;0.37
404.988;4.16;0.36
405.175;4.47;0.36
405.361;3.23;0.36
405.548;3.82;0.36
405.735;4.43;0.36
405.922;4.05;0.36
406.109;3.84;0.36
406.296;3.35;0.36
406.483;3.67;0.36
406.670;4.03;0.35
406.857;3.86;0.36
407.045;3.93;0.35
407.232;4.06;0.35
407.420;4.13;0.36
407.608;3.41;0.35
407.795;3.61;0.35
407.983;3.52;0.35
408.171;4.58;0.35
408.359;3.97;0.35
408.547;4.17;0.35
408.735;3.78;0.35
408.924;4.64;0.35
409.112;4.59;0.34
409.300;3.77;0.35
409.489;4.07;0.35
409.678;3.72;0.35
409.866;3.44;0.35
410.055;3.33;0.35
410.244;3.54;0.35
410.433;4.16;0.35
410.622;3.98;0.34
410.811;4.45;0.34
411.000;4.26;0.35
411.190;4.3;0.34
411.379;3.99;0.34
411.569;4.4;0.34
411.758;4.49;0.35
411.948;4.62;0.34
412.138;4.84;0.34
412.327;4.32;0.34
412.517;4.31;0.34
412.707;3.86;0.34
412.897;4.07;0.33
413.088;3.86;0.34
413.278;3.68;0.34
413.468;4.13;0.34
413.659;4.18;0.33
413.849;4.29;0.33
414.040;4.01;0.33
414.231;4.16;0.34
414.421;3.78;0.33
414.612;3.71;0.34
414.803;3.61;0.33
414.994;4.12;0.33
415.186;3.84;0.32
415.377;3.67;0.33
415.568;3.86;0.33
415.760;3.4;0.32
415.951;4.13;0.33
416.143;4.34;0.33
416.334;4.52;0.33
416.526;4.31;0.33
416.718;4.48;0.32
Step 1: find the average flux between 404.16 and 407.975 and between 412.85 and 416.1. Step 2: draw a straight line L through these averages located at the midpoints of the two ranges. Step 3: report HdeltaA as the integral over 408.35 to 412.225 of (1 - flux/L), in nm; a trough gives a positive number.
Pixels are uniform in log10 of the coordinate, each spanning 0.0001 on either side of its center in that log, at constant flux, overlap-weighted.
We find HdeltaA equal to -0.20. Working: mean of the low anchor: 3.92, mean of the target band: 4.12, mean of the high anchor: 3.92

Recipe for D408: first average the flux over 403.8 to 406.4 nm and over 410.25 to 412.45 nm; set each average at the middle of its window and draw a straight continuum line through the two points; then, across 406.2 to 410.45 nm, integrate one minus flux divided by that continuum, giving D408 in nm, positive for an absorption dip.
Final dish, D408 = 0.31 nm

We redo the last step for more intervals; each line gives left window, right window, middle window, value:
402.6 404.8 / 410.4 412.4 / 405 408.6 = 0.26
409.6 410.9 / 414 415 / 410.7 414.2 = -0.35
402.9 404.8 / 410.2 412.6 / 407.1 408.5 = 0.10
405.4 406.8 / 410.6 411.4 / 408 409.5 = -0.04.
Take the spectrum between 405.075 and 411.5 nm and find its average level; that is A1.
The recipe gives 3.95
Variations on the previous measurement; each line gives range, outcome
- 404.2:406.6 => 3.96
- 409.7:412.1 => 4.09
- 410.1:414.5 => 4.15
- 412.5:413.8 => 4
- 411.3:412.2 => 4.46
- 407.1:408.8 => 3.92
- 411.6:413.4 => 4.23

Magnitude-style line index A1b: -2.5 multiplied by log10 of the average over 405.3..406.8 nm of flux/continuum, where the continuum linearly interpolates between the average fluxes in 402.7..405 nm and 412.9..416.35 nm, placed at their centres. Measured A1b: 0.08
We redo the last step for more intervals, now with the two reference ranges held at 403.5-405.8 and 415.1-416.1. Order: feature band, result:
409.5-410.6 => 0.08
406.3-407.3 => 0.06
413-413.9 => -0.04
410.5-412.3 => -0.11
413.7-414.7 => -0.04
